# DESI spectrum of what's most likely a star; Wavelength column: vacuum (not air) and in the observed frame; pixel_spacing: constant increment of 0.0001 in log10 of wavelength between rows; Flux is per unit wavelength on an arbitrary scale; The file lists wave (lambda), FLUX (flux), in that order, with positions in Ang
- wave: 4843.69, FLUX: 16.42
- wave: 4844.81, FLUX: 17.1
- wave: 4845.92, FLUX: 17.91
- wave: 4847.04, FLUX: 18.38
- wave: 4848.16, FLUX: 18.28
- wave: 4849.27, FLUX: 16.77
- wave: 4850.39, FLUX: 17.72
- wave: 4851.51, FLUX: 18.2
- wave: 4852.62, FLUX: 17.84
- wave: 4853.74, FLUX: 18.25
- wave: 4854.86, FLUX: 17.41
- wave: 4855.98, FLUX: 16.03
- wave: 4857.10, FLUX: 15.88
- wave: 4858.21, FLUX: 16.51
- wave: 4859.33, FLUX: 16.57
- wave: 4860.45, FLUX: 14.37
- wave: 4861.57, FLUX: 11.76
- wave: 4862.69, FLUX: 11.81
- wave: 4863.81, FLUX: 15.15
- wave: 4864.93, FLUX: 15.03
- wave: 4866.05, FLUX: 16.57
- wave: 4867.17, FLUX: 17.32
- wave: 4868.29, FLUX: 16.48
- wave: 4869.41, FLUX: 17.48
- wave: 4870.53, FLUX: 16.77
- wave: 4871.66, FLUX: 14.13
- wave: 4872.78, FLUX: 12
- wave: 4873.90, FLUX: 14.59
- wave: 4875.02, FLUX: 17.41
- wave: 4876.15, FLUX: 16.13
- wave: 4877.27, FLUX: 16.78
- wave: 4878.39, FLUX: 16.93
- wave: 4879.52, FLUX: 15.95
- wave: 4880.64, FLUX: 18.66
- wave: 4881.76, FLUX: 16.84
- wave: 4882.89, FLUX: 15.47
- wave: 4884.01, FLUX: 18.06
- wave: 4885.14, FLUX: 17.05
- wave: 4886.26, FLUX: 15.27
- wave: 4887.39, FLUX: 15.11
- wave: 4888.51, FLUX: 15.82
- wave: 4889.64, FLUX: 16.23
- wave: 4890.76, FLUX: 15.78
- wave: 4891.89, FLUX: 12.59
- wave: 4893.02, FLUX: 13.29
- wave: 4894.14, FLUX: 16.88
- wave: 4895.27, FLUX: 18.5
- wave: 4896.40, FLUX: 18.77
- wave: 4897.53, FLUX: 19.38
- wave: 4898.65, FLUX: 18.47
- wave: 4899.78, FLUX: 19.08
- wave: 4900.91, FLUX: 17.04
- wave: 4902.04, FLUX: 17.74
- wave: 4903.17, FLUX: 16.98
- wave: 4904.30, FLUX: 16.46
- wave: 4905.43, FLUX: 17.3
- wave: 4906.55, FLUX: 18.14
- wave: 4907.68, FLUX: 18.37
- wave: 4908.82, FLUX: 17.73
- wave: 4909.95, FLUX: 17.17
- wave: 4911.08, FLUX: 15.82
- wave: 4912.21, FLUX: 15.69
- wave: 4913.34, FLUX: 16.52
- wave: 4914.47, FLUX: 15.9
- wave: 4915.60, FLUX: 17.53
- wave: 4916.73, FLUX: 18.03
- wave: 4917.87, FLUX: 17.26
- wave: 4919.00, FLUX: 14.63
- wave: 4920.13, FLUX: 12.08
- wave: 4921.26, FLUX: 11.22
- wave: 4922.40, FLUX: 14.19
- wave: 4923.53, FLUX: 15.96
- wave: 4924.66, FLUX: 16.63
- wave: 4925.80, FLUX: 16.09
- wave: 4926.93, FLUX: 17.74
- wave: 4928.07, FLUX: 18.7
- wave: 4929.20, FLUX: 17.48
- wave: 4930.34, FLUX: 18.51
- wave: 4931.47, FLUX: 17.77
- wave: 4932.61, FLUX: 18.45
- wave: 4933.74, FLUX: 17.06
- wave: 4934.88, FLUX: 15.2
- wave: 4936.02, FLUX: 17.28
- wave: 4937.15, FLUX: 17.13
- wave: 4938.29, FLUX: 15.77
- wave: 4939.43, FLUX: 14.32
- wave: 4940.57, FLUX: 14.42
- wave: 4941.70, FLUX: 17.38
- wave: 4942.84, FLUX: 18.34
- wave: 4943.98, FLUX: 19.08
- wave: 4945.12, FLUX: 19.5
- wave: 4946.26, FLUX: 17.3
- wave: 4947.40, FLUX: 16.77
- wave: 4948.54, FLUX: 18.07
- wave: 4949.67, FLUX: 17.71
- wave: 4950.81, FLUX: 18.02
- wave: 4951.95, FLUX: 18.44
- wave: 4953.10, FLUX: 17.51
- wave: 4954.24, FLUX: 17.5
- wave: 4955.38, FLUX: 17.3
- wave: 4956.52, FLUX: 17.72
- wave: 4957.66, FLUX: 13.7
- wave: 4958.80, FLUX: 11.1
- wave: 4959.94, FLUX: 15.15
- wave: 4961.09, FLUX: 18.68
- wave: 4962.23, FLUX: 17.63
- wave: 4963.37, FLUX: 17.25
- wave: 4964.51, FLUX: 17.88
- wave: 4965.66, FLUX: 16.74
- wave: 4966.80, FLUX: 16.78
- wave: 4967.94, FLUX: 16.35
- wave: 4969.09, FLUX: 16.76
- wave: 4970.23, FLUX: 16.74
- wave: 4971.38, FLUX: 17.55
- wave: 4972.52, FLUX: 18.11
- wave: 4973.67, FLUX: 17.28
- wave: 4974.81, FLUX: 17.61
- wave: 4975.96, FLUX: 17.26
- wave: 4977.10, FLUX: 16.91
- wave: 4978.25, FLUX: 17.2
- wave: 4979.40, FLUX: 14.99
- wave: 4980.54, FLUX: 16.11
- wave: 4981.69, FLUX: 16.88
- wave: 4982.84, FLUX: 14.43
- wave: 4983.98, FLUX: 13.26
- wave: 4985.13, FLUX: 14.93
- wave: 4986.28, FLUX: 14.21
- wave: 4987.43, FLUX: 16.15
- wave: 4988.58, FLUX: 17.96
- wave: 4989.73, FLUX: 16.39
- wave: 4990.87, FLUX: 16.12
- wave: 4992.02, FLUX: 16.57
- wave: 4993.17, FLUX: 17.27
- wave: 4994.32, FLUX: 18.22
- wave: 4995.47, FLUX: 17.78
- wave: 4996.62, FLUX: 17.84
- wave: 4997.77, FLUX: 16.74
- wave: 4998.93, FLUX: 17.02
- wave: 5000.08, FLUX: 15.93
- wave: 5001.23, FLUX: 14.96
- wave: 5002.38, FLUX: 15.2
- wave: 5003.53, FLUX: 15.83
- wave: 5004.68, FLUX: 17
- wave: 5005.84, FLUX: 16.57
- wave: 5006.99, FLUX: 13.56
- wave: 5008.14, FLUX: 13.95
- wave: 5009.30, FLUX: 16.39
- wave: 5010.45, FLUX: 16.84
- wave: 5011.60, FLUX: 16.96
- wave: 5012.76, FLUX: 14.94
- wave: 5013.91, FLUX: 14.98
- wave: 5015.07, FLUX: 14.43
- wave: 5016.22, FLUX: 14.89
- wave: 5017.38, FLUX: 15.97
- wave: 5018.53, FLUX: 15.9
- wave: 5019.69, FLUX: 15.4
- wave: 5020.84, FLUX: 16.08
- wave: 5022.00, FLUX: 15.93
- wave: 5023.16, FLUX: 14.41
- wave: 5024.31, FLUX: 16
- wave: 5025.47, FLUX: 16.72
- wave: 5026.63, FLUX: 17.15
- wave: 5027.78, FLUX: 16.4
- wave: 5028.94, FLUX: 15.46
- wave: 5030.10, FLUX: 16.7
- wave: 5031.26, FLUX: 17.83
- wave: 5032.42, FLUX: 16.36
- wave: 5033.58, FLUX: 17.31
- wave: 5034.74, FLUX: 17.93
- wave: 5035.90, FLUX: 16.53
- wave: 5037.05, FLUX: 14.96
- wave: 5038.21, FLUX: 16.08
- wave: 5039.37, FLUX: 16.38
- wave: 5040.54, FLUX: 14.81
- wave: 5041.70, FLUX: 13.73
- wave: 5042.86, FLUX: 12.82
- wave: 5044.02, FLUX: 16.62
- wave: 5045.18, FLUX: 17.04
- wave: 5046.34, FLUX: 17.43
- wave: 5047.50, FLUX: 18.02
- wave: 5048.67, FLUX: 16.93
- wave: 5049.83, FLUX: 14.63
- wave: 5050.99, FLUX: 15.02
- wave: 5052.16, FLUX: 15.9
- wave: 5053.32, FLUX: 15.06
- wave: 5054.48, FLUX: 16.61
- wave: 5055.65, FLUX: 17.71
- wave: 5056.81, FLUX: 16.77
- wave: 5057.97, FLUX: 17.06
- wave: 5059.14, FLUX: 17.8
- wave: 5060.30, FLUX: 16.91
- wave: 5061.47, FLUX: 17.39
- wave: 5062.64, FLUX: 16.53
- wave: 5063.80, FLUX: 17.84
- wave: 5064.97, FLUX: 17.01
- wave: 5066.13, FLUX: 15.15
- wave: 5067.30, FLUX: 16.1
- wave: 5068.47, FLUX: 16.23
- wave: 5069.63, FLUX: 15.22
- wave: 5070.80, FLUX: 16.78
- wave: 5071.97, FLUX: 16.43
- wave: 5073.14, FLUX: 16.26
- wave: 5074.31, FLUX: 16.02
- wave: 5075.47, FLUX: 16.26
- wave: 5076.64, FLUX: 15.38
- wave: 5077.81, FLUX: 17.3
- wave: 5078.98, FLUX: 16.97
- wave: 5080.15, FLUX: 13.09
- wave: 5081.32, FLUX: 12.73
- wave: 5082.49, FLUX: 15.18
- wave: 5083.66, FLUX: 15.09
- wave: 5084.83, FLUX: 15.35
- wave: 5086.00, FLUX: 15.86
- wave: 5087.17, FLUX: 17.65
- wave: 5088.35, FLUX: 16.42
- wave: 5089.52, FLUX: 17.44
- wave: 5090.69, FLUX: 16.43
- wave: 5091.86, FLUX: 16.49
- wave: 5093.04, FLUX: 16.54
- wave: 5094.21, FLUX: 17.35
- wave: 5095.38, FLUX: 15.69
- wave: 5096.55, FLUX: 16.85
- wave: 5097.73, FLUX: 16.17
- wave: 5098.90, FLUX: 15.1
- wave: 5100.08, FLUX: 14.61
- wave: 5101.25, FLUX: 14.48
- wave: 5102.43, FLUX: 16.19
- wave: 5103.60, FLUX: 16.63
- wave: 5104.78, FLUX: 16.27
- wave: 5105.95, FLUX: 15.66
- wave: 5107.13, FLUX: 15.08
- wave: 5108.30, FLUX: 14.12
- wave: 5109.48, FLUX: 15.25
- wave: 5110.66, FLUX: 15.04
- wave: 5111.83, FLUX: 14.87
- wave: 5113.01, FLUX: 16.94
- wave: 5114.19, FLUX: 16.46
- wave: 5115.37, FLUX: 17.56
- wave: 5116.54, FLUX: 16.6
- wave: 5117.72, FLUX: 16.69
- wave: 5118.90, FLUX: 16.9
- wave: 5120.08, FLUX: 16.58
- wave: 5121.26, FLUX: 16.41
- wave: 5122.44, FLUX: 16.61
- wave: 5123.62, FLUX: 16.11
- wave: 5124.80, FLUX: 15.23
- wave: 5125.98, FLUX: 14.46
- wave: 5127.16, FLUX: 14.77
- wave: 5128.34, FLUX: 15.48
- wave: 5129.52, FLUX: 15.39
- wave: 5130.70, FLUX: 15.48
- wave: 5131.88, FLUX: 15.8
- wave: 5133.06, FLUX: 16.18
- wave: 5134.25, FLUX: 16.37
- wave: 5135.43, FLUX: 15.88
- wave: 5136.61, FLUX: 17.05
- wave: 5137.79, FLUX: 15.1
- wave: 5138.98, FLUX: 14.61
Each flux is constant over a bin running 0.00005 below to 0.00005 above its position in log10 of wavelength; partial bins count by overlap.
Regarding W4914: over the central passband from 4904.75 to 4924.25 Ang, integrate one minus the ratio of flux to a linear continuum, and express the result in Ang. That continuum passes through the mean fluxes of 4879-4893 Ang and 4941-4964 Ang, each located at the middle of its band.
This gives 0.5 Ang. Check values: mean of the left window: 16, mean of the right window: 17.2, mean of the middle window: 16.1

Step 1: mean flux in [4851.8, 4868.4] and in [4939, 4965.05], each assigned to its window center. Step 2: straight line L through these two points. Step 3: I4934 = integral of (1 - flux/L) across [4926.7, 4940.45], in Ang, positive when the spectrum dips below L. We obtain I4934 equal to -0.2 Ang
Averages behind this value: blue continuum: 15.8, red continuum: 17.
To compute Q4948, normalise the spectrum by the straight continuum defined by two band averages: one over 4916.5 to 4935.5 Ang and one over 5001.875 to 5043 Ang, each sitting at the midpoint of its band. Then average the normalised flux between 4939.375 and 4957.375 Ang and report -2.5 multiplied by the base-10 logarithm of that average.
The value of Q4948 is -0.086 mag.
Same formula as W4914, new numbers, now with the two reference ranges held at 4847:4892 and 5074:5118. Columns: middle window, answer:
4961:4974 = -1.0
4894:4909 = -1.7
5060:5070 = -0.4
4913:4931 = -0.1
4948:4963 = -0.7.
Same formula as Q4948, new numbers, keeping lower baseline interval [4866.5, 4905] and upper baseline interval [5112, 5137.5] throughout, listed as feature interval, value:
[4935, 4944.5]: -0.014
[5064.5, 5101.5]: 0.016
